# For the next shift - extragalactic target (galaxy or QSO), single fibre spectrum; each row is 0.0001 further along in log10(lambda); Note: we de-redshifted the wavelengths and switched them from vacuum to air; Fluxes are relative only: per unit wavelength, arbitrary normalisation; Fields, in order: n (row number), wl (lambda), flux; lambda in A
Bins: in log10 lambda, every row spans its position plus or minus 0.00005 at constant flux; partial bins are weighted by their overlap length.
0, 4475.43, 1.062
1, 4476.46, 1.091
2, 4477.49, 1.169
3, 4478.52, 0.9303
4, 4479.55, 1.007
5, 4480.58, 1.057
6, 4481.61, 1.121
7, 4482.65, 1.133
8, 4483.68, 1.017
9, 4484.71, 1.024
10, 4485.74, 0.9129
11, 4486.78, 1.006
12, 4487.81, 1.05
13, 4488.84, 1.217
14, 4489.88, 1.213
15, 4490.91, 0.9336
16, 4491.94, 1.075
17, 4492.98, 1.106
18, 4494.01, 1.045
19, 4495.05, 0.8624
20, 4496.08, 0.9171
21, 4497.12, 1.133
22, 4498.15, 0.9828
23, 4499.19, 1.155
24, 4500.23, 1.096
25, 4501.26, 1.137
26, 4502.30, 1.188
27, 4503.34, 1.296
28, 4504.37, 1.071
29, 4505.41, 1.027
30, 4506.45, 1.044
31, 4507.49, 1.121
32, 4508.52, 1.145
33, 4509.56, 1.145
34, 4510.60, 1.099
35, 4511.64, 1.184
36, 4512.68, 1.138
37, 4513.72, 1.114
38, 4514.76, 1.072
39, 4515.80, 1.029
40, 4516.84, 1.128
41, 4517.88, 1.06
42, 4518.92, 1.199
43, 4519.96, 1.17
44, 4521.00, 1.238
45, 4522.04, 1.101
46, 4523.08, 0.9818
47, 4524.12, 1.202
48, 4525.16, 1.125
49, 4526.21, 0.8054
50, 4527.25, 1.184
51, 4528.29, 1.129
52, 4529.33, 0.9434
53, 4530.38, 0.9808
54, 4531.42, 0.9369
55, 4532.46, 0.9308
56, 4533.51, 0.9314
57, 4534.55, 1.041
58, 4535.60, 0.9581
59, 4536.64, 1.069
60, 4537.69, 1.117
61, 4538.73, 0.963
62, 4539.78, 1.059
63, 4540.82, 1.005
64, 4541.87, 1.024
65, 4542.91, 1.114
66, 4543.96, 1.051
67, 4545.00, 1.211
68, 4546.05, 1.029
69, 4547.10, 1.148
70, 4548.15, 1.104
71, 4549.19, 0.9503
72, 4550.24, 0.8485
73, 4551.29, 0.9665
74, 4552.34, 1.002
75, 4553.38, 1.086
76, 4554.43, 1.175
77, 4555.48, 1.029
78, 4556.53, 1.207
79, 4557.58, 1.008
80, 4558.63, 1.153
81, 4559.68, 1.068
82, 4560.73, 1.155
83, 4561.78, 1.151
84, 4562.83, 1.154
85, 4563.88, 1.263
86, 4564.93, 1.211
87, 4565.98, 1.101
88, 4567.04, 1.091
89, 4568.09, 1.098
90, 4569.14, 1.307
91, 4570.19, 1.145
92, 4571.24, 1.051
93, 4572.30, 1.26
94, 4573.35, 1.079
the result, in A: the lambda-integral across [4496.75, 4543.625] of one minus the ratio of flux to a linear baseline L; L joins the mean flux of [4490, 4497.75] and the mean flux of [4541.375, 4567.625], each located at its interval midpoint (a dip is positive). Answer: -1.2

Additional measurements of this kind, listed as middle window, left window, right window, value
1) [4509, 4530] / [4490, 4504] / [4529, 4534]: -2.4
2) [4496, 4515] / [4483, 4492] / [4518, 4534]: -1.1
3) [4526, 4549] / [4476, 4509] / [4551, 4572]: 1.5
